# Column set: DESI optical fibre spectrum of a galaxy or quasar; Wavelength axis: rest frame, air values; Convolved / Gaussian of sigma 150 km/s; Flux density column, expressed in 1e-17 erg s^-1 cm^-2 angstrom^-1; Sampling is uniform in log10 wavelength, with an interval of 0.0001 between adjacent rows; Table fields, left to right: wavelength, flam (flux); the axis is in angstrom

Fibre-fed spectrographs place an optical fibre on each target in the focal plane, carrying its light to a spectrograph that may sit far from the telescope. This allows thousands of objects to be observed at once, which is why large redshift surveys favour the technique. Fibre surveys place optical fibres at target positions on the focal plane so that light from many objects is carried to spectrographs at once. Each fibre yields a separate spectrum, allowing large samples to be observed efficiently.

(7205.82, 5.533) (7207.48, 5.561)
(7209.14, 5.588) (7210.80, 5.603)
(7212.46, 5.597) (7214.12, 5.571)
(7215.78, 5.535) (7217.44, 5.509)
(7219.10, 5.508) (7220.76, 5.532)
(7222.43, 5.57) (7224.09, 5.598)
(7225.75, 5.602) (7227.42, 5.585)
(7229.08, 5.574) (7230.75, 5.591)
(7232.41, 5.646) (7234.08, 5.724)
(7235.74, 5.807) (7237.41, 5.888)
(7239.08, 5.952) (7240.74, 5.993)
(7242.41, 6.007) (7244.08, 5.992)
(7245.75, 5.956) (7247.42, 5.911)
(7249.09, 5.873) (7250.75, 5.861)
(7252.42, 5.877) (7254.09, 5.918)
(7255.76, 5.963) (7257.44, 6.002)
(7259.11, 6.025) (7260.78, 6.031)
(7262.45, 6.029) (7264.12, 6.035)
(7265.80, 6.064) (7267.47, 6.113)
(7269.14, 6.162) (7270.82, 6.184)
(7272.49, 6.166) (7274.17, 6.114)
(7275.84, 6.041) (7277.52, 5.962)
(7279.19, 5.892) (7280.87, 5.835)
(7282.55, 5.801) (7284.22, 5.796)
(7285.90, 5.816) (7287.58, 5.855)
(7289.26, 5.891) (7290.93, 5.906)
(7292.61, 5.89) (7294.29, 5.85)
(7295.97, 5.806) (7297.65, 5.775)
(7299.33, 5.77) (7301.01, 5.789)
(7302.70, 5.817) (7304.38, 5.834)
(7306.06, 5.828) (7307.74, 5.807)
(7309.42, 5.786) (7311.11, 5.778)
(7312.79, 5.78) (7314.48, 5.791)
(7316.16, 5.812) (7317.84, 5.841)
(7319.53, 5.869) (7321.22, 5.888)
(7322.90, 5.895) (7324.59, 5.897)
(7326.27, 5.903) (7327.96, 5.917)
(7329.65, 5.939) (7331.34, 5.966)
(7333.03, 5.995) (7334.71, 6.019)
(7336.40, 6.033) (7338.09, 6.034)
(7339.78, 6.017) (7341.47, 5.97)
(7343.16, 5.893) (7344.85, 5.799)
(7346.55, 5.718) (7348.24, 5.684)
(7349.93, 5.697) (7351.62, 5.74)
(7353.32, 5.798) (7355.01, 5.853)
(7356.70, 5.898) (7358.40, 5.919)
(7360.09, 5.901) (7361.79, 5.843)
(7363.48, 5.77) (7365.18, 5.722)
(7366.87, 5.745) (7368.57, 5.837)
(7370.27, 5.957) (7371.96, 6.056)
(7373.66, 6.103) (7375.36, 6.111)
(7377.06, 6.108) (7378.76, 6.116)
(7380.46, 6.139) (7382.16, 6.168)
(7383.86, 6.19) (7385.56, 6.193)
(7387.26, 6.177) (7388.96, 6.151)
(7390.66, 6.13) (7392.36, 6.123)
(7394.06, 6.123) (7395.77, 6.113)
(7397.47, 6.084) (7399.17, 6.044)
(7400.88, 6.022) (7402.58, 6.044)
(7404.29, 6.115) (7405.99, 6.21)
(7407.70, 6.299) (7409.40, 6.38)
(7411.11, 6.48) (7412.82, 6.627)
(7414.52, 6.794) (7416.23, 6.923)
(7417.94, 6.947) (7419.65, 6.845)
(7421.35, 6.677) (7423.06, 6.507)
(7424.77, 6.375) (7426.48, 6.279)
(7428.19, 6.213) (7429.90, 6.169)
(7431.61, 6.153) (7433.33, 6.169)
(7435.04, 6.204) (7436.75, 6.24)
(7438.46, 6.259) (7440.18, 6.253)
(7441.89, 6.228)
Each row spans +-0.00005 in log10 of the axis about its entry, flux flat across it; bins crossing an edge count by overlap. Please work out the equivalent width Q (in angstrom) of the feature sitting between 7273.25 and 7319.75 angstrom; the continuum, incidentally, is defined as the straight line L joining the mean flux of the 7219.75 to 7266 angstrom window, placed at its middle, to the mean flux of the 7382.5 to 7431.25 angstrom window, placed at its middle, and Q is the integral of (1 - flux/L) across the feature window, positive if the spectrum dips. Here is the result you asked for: 1.2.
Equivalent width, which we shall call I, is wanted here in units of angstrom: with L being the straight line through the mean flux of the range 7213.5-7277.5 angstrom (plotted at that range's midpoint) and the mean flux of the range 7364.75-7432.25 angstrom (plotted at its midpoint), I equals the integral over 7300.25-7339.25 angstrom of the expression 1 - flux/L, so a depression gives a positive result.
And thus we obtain 1.1 angstrom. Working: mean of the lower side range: 5.86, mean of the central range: 5.88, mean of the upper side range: 6.24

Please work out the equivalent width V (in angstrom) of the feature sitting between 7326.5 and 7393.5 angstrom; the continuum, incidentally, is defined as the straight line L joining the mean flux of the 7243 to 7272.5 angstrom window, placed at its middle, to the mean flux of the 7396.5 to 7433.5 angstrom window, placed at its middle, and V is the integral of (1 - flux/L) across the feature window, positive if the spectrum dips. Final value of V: 3.12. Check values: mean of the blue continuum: 6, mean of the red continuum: 6.38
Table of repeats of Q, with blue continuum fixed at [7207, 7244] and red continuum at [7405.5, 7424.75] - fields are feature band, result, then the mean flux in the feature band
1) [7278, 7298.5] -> 0.46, 5.85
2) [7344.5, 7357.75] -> 1.09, 5.77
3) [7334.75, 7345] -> 0.43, 5.97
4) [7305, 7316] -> 0.53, 5.8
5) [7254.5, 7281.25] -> -0.74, 6.04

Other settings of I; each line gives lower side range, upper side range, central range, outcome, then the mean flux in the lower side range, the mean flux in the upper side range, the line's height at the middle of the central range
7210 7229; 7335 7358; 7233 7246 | -0.7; 5.57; 5.86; 5.61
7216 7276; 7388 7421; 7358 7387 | 1.2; 5.87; 6.35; 6.25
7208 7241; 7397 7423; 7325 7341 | 0.3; 5.64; 6.44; 6.11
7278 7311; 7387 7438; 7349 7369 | 1.0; 5.83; 6.32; 6.1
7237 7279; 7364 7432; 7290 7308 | 0.7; 6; 6.24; 6.07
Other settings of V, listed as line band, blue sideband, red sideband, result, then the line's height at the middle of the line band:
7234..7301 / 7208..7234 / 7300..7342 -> -2.5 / 5.72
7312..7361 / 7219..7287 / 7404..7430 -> 2.5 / 6.2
